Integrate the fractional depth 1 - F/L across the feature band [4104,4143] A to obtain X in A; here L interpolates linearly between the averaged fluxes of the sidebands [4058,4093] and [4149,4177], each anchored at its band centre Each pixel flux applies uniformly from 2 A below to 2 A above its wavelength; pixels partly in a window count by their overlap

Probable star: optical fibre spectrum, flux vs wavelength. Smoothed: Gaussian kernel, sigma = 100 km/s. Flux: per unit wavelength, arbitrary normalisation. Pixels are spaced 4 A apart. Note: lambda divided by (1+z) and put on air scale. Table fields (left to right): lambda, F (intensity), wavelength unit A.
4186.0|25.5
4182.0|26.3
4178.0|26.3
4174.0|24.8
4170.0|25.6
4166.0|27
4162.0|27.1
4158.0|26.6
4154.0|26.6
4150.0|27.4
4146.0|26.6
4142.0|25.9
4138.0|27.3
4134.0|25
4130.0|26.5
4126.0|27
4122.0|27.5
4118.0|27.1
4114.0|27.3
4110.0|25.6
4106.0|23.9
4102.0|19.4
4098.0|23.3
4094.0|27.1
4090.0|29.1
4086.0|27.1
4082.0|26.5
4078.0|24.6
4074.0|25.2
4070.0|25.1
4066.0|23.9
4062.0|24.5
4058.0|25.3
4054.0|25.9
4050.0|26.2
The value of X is -0.3 A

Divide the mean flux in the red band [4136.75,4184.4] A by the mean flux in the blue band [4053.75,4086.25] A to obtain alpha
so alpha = 1.05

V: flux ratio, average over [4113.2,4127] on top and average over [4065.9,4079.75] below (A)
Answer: 1.1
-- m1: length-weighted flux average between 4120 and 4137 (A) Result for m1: 26.5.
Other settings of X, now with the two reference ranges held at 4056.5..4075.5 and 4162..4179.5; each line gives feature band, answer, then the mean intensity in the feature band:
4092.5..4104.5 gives 1.0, 23.1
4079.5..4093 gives -1.3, 27.4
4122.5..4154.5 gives -1.2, 26.6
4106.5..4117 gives -0.3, 26.1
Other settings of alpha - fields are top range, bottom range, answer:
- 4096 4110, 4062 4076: 0.92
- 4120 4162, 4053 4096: 1.03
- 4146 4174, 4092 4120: 1.07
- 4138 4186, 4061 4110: 1.05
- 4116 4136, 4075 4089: 1.02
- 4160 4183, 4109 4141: 0.98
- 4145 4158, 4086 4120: 1.05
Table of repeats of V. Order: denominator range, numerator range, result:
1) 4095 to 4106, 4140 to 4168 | 1.20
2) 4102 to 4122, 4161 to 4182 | 1.03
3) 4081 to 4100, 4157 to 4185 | 0.98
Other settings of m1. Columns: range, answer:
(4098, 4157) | 25.9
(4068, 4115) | 25.3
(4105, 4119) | 26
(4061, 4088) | 25.3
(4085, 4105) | 25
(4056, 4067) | 24.6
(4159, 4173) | 26.4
